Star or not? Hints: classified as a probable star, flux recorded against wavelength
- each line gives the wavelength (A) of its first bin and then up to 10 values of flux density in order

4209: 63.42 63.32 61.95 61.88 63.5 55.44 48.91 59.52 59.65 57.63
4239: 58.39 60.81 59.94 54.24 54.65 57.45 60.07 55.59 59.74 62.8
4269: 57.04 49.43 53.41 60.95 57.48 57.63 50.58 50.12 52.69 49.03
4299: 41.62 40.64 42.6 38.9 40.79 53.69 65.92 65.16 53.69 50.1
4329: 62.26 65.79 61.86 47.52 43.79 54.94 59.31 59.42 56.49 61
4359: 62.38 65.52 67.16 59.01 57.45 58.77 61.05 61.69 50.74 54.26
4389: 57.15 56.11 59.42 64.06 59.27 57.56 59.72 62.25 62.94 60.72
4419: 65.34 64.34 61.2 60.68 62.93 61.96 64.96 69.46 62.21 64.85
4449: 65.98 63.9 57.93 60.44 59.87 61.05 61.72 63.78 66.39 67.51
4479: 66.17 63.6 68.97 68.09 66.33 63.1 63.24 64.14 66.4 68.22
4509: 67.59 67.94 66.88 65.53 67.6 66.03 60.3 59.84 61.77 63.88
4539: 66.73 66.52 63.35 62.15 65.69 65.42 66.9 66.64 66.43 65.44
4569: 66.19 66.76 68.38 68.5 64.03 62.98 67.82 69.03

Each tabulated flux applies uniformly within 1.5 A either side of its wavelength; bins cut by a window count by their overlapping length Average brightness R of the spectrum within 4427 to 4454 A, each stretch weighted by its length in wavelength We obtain 64.1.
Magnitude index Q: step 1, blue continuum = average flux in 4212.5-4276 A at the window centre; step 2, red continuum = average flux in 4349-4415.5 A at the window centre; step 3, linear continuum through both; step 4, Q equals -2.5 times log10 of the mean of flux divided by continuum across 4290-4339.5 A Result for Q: 0.13 mag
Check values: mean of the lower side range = 57.8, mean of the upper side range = 59.7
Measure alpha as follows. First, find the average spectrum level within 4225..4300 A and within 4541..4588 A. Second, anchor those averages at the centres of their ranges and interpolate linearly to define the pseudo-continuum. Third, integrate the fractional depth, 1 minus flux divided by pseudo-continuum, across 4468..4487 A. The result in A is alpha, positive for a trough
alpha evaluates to -0.9 A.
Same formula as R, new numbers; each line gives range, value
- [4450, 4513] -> 64.6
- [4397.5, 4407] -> 59.8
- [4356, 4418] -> 59.9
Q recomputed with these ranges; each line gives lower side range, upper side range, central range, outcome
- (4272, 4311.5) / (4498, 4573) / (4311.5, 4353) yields -0.10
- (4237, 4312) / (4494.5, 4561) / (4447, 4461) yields -0.01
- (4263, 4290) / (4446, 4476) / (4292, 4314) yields 0.28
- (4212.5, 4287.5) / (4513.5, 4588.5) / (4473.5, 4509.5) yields -0.04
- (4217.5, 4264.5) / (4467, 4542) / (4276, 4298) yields 0.10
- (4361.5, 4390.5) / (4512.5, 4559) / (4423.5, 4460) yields -0.03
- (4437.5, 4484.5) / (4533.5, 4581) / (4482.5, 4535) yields -0.01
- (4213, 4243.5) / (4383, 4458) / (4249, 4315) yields 0.14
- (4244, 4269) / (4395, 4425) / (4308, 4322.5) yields 0.10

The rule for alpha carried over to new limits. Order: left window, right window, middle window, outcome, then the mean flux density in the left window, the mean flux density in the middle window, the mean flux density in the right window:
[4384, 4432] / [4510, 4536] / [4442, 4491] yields -1.2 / 60.4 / 64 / 64.5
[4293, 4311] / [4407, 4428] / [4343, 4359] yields -2.3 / 43.3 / 58.7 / 62.4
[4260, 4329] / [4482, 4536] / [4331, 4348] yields 0.1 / 52.7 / 55.1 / 65.3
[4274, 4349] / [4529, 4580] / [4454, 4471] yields 0.0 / 52.9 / 60.8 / 65.4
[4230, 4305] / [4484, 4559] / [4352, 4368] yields -1.0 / 54.9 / 62.4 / 65.3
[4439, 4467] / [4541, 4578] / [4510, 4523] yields -0.5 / 62.7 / 67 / 65.9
